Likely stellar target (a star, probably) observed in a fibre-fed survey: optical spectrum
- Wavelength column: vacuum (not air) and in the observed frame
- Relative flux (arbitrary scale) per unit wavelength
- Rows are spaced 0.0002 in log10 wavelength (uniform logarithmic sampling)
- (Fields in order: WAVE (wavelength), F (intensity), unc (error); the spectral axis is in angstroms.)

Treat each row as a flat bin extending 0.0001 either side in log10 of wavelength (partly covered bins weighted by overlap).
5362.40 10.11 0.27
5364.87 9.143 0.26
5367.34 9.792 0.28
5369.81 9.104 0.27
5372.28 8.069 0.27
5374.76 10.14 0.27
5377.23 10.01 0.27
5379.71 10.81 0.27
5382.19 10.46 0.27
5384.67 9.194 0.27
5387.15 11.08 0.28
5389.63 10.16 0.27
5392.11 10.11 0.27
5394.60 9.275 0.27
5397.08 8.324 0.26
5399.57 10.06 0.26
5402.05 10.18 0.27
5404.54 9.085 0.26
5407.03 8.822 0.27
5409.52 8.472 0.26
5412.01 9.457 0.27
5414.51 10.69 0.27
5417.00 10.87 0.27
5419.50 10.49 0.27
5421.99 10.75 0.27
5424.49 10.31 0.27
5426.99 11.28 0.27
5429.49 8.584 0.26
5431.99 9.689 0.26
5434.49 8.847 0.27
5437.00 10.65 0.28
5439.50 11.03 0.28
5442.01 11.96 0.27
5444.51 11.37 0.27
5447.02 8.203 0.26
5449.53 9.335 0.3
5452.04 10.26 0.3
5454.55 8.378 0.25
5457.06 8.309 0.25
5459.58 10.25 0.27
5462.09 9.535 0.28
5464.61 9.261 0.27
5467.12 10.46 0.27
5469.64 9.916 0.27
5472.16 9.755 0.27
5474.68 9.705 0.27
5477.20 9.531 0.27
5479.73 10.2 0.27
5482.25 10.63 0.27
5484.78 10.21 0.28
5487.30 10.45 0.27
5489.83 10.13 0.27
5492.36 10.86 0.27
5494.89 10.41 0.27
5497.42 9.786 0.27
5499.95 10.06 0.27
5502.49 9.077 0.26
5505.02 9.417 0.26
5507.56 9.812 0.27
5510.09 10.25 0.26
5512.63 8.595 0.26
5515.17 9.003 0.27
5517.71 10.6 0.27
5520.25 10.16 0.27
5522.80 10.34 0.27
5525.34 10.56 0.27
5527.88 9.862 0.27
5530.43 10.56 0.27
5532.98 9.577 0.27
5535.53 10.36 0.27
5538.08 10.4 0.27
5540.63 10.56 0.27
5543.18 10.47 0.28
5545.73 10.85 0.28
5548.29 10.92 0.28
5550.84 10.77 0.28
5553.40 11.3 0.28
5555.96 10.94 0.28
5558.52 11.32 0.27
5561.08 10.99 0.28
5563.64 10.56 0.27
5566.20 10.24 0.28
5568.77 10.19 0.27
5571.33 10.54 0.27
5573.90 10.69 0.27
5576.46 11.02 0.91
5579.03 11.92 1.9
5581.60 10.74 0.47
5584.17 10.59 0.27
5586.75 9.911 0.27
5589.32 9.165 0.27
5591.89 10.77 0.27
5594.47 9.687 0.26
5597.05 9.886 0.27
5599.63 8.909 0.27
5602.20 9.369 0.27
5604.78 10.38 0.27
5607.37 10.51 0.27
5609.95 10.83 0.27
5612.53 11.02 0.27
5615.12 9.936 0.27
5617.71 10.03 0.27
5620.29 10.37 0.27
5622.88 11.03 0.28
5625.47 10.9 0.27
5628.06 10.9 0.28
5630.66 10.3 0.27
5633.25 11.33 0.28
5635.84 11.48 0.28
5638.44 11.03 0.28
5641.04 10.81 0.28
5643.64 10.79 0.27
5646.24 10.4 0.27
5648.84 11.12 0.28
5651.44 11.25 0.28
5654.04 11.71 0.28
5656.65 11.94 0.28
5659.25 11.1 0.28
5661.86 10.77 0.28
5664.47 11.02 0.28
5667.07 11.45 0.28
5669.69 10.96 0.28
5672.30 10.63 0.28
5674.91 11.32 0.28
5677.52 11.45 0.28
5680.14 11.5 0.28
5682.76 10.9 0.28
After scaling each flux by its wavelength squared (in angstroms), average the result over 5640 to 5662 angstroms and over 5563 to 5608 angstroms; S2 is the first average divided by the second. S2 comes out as 1.11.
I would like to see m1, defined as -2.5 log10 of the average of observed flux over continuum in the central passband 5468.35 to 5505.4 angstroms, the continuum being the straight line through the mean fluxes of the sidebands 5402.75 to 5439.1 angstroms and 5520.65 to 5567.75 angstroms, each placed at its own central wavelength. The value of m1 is 0.03 mag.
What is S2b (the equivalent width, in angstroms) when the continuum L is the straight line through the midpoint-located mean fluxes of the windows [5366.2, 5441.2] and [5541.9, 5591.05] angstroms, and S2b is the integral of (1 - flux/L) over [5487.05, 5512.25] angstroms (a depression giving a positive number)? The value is 0.97 angstroms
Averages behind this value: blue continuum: 9.87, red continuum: 10.7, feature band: 9.96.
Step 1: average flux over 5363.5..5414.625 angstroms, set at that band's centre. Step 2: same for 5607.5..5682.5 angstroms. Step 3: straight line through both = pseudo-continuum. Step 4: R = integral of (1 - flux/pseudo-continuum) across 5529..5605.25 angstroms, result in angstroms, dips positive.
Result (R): 0.75 angstroms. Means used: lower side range 9.62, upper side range 11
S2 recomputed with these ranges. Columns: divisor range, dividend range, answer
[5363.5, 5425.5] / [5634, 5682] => 1.25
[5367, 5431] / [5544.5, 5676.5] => 1.18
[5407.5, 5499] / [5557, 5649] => 1.11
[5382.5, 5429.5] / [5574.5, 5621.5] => 1.11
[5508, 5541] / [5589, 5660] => 1.10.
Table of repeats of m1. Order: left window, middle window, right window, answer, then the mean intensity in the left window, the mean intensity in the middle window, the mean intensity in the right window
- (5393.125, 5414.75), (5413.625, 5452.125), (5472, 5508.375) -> -0.08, 9.32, 10.3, 10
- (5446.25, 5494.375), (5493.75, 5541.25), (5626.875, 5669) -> 0.02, 9.78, 9.96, 11.1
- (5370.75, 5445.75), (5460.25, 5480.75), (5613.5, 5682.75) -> 0.05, 10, 9.8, 11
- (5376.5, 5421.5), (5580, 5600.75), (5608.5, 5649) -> 0.07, 9.88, 9.99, 10.8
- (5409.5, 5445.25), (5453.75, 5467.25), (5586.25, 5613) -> 0.11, 10.3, 9.31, 10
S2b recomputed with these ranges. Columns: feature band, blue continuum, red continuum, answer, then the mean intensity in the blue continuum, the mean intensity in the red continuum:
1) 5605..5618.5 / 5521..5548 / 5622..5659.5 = 0.5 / 10.4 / 11.1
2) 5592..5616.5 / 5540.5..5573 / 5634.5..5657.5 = 1.9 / 10.7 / 11.2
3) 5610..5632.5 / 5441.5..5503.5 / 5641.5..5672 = 0.6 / 9.9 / 11.1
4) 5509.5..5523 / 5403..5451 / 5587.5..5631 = 0.5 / 10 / 10.2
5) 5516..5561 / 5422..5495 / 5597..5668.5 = -0.9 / 9.99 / 10.8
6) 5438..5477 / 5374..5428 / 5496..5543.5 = 0.5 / 9.99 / 9.96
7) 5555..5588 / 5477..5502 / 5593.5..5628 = -1.6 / 10.2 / 10.3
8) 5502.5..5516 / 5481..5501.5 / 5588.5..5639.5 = 1.2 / 10.3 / 10.4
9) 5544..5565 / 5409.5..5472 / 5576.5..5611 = -1.6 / 9.96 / 10.2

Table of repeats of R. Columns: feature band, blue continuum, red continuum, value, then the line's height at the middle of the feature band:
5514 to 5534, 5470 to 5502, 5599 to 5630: 0.2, 10.2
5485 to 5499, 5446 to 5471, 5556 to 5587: -0.7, 9.81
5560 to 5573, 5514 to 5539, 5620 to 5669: -0.1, 10.4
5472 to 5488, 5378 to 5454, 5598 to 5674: 0.2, 10.2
